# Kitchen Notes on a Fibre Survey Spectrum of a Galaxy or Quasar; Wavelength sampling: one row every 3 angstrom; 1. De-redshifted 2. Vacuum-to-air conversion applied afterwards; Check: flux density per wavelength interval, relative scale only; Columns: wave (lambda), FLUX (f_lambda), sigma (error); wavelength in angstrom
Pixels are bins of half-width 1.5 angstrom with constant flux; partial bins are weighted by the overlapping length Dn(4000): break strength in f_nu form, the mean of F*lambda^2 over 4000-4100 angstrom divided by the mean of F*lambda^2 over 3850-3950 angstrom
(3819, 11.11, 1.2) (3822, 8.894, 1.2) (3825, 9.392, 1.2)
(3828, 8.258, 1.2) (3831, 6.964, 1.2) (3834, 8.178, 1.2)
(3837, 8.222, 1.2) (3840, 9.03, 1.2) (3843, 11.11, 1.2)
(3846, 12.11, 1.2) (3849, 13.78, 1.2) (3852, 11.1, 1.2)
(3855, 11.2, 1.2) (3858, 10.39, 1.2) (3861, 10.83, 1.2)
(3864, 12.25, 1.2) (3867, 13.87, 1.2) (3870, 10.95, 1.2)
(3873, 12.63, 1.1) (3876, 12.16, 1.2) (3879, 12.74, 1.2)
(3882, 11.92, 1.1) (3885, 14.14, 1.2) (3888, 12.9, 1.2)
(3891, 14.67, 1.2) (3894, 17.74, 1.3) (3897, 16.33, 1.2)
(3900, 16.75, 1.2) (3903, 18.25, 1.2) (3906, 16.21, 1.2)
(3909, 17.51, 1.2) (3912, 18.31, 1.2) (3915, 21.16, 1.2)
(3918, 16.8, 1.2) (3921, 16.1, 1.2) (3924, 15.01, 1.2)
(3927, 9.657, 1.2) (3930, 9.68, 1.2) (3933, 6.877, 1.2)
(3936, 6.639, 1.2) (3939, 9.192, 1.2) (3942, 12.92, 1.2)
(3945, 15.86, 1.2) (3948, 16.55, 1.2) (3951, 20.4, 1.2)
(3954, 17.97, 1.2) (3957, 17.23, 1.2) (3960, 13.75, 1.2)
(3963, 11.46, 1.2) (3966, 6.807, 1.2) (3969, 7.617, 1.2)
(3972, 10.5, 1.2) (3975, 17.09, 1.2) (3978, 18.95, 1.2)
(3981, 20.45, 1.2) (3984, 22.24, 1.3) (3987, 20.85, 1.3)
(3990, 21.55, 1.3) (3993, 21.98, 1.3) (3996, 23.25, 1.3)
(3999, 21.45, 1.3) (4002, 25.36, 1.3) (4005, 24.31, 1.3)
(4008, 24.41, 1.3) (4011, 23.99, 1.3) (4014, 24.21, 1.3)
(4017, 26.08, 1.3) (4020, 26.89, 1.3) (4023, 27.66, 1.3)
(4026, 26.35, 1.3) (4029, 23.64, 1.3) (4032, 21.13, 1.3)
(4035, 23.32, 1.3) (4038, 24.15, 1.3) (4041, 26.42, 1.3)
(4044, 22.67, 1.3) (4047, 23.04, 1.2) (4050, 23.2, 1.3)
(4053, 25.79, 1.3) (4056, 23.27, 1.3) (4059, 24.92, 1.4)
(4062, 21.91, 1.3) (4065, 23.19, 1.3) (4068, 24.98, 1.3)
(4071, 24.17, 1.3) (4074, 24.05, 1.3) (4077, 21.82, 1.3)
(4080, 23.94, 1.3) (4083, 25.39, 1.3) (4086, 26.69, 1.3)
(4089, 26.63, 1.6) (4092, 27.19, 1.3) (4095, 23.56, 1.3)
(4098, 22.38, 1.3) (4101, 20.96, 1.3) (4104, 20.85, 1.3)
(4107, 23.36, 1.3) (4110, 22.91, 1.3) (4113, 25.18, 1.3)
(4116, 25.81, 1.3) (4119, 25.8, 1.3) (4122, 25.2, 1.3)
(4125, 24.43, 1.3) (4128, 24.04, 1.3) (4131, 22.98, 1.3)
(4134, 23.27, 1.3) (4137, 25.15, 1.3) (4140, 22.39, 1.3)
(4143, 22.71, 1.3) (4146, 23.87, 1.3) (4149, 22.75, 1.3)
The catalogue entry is 1.9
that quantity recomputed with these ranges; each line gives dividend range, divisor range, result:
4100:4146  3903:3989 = 1.74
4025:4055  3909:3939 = 1.90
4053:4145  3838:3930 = 1.93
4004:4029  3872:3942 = 1.91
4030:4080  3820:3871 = 2.53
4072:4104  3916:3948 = 2.13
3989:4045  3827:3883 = 2.40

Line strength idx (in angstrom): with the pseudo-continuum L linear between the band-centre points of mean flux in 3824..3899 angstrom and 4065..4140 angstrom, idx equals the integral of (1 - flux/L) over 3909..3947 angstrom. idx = 4.2 angstrom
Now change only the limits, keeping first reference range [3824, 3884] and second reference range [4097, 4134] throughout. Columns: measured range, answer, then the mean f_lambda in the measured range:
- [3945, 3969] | 2.0 angstrom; 14.5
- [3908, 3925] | -4.4 angstrom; 17.6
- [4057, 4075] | -2.2 angstrom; 23.8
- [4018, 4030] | -4.4 angstrom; 26.2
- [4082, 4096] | -2.3 angstrom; 26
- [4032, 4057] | -4.5 angstrom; 23.8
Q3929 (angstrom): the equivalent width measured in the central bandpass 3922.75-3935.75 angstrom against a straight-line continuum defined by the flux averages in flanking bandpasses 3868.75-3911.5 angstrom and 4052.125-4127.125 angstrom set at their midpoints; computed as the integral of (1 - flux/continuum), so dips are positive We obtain 5.25 angstrom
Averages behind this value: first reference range 14.7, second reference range 24.2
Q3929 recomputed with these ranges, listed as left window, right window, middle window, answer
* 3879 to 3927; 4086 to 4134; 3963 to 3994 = 4.19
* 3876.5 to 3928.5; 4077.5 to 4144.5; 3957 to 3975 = 6.88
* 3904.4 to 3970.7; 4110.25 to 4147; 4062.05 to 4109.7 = -4.42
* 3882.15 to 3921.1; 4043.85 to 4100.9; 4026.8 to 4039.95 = -0.57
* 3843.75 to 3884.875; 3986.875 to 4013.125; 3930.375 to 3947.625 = 7.19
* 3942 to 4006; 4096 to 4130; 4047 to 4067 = -2.26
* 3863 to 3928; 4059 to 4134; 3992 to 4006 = -2.58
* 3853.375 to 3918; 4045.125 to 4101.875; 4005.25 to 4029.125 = -4.78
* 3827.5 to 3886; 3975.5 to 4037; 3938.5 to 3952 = 2.34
